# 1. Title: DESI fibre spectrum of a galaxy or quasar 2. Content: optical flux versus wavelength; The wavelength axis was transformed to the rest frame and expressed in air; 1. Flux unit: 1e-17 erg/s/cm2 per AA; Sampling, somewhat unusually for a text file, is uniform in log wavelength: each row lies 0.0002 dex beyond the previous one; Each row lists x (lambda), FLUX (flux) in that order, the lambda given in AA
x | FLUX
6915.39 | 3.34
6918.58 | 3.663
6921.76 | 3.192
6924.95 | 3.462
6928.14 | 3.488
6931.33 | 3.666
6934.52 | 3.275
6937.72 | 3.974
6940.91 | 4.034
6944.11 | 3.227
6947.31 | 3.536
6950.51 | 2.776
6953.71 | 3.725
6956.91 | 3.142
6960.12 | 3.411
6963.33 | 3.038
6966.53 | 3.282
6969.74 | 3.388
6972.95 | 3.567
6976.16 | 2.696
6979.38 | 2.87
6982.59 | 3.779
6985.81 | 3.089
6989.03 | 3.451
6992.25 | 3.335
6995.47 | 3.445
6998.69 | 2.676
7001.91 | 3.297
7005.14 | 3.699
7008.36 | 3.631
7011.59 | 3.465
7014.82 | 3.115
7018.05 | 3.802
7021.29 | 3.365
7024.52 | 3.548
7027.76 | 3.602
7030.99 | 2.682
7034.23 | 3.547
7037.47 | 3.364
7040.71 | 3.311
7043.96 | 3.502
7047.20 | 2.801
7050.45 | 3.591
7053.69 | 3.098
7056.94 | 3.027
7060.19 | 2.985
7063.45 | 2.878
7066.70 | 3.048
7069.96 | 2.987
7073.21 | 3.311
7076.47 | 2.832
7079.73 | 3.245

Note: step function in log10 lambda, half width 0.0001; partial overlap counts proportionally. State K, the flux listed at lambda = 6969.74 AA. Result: 3.388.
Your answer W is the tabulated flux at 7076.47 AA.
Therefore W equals 2.832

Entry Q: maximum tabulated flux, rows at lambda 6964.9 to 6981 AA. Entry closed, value 3.567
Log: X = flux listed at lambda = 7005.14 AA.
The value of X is 3.699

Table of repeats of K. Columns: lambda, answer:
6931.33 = 3.666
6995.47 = 3.445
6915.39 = 3.34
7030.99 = 2.682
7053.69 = 3.098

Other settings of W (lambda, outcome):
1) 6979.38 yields 2.87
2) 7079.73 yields 3.245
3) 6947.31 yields 3.536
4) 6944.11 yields 3.227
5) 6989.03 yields 3.451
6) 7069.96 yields 2.987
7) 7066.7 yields 3.048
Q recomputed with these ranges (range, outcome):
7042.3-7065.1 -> 3.591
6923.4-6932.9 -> 3.666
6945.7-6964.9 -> 3.725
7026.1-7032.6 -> 3.602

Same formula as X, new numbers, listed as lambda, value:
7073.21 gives 3.311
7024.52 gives 3.548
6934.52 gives 3.275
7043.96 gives 3.502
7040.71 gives 3.311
